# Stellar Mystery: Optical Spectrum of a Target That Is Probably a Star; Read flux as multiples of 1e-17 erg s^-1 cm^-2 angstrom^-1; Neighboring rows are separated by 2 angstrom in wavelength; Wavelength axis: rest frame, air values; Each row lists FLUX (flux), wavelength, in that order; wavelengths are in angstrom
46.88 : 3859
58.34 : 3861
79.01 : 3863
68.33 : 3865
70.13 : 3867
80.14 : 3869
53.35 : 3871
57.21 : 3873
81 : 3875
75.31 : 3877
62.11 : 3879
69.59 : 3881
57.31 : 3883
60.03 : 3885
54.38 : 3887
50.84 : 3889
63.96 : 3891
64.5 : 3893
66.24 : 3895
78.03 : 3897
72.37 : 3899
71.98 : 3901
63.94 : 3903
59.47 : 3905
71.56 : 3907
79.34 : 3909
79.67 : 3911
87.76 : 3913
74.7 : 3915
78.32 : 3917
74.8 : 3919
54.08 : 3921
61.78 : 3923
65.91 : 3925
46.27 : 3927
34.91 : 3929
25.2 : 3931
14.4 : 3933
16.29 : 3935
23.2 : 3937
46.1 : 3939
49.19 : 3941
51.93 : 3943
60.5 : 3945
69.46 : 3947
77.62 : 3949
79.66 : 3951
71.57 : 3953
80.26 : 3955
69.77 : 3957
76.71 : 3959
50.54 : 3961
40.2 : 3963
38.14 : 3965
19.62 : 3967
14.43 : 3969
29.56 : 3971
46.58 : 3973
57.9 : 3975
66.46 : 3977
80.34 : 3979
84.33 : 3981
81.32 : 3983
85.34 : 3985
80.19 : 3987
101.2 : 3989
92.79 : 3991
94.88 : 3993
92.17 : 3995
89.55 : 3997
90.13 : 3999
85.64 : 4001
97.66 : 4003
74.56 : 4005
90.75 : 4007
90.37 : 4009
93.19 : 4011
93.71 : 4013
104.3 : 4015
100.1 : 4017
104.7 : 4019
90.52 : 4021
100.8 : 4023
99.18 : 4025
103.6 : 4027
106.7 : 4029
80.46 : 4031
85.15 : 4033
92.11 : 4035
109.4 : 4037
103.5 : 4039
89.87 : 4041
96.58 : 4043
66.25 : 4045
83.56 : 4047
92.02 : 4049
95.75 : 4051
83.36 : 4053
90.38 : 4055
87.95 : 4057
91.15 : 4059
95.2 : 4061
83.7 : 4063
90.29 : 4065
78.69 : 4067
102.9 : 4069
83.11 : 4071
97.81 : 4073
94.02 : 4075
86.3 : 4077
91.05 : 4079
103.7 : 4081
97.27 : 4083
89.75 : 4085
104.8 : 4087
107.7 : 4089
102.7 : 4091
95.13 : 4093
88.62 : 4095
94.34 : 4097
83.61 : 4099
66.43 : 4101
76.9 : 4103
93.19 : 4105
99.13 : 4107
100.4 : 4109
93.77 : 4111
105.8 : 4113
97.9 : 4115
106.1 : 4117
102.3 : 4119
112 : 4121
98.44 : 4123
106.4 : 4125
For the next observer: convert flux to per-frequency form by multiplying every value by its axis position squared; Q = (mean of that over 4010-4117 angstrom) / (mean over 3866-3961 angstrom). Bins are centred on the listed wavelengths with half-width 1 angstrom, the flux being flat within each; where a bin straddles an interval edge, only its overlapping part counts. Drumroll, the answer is 1.6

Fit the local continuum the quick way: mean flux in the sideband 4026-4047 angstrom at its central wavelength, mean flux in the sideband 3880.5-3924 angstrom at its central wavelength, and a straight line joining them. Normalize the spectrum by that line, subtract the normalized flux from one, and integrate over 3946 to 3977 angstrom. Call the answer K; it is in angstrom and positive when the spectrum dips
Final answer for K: 9.2 angstrom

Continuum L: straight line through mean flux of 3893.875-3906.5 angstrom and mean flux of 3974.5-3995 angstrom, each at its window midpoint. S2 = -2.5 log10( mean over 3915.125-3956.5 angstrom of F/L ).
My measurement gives 0.34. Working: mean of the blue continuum 68.7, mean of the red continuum 83.5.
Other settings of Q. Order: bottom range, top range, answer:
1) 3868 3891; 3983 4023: 1.54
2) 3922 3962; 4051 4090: 1.84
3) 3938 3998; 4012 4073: 1.46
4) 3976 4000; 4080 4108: 1.13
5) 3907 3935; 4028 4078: 1.65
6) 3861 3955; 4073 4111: 1.64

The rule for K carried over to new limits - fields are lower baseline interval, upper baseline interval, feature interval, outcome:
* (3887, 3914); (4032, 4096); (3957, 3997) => 7.5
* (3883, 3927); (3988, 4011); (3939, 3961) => 3.4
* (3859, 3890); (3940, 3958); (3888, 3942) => 6.4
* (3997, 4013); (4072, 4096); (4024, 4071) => 0.8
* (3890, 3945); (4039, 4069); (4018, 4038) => -3.5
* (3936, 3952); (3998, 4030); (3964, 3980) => 6.4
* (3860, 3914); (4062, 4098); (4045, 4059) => 0.4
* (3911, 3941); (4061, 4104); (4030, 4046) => -2.1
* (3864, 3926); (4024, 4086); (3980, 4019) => -3.4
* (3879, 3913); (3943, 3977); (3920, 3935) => 4.9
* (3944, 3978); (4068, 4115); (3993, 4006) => -4.2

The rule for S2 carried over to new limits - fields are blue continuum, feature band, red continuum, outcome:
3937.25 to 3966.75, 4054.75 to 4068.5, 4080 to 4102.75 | -0.03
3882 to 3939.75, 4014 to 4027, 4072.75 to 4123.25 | -0.24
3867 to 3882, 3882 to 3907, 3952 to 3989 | 0.05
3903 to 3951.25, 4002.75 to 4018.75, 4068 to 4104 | -0.22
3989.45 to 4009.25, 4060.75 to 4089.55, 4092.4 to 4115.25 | -0.03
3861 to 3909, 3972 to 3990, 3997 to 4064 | 0.11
